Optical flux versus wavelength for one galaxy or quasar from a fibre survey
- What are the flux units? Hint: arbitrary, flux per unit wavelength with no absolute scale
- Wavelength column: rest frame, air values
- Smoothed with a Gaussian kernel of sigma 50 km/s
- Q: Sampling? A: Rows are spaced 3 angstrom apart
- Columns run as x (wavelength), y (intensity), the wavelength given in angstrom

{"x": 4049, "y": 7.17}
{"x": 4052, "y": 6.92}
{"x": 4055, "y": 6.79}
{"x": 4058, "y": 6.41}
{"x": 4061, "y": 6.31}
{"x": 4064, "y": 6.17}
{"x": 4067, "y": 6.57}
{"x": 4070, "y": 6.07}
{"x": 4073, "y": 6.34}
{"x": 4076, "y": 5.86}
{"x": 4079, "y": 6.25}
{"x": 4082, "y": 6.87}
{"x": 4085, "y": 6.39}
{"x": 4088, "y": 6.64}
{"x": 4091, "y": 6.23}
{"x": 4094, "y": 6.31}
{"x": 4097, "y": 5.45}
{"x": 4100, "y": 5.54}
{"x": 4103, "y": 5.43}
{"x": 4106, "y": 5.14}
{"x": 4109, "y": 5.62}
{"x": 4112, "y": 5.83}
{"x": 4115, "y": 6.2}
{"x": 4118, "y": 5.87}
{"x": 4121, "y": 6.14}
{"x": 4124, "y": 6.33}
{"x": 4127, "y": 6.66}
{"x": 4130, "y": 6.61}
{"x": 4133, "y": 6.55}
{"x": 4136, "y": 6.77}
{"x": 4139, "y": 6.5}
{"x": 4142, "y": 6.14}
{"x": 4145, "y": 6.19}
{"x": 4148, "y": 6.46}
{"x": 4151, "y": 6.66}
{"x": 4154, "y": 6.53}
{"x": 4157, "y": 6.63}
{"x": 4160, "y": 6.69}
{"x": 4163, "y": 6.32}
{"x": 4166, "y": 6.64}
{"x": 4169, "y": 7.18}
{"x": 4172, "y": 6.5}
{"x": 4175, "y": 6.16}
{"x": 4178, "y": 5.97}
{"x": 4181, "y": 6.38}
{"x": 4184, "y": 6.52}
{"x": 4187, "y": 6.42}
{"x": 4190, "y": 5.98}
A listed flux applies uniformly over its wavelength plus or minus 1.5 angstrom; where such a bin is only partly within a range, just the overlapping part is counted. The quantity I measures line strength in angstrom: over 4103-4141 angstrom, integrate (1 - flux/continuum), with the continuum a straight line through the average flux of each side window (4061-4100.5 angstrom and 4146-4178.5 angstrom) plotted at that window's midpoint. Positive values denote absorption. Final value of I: 1.4 angstrom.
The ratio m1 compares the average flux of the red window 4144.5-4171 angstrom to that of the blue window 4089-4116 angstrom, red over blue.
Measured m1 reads 1.15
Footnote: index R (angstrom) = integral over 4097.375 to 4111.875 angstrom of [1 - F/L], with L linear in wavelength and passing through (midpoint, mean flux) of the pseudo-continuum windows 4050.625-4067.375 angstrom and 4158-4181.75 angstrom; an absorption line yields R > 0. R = 2.3 angstrom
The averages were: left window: 6.52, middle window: 5.47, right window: 6.49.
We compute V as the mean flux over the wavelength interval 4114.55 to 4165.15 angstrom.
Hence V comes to 6.43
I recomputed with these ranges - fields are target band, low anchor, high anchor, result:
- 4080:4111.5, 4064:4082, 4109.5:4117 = 0.7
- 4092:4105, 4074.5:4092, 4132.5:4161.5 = 1.5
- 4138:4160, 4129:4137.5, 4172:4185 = 0.2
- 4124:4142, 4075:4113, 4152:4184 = -0.9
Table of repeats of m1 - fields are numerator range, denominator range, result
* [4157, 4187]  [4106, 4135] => 1.05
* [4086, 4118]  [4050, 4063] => 0.88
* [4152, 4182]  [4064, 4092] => 1.02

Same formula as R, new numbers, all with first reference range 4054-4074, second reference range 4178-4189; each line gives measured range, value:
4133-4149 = -0.16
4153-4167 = -0.45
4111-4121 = 0.57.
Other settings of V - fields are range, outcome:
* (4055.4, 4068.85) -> 6.39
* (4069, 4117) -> 6.01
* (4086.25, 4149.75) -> 6.13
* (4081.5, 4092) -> 6.51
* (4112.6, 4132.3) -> 6.29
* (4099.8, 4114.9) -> 5.57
